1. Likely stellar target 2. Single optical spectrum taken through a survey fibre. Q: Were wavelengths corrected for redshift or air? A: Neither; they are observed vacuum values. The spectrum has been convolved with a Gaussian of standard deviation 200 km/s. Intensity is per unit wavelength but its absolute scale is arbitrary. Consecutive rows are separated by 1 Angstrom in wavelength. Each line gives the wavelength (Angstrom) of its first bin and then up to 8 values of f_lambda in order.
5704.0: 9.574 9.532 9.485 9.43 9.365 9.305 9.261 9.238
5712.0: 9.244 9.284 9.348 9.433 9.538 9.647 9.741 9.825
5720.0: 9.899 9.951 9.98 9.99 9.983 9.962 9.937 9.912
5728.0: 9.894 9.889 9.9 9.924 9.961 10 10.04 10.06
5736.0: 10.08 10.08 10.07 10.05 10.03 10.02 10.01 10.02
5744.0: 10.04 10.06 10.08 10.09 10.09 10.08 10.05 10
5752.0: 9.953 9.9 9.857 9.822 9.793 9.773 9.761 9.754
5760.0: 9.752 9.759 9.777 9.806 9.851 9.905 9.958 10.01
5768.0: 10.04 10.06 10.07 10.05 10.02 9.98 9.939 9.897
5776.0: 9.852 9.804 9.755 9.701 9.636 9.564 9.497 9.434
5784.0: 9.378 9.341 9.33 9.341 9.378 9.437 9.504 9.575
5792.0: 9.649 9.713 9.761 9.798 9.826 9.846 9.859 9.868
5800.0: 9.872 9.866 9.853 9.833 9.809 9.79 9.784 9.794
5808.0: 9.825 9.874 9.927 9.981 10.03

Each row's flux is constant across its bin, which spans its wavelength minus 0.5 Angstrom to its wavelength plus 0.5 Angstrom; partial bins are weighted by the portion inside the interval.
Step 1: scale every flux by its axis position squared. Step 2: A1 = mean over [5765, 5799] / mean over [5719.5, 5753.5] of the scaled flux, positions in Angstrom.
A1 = 1.0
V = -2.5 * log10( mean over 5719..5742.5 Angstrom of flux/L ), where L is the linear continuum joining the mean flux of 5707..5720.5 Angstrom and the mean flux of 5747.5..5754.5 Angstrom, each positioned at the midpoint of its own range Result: -0.03 mag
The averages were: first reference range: 9.47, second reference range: 9.99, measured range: 9.98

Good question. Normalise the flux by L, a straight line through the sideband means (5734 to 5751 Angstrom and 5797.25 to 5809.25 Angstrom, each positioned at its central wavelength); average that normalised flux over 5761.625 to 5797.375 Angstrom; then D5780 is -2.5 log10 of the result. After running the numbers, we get 0.02 mag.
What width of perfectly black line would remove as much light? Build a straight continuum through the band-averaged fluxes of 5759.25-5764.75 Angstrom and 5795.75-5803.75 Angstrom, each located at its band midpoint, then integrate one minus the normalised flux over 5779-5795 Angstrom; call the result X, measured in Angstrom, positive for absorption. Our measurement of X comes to 0.5 Angstrom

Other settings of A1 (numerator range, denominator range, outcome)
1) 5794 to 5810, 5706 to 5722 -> 1.07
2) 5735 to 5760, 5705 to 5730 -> 1.04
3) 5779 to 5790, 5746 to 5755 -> 0.96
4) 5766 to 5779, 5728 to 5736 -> 1.01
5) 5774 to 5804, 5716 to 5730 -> 1.00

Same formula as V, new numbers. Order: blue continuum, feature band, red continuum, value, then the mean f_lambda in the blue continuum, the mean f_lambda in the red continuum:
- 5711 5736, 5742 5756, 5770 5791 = -0.029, 9.8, 9.65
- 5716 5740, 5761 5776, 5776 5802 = -0.023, 9.94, 9.64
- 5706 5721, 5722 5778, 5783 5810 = -0.042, 9.49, 9.69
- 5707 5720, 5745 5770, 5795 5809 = -0.031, 9.45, 9.83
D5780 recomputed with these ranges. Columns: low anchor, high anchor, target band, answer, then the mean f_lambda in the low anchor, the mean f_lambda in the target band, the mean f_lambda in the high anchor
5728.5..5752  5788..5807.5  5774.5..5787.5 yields 0.03 mag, 10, 9.58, 9.75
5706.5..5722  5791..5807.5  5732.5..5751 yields -0.05 mag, 9.52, 10.1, 9.8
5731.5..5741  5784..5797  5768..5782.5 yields -0.02 mag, 10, 9.85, 9.56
